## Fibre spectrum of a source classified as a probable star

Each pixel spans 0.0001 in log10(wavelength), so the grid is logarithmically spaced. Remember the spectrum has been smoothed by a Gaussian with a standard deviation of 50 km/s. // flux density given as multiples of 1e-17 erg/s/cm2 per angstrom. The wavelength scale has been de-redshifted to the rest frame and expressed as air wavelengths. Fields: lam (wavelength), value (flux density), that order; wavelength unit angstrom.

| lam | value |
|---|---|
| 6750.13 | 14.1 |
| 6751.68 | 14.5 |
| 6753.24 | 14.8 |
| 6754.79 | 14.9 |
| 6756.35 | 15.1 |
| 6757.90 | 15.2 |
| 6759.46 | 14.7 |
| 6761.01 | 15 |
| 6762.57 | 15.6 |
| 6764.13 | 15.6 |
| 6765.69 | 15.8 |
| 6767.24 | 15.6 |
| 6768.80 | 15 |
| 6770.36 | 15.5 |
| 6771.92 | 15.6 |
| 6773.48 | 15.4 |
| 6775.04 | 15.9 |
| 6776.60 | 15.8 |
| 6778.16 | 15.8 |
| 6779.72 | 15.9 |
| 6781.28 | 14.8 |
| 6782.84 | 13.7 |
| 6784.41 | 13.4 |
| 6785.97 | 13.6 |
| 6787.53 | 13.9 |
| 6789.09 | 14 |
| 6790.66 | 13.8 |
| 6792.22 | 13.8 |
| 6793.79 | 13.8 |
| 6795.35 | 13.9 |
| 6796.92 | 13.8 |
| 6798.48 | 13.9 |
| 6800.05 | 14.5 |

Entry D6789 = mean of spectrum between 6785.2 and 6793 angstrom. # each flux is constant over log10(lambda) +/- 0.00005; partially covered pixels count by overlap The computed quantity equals 13.8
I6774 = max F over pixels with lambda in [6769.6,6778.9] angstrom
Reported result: 15.9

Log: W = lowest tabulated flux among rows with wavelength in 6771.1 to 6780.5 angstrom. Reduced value 15.4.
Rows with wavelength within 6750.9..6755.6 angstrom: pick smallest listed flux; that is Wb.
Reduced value 14.5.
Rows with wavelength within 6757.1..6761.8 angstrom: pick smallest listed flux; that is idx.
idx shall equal 14.7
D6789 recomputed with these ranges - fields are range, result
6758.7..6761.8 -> 14.9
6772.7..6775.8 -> 15.6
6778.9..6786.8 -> 14.3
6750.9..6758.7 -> 14.9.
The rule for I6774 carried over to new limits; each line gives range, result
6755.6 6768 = 15.8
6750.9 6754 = 14.8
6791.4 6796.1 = 13.9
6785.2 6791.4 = 14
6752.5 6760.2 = 15.2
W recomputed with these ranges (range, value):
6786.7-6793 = 13.8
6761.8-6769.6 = 15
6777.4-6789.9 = 13.4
